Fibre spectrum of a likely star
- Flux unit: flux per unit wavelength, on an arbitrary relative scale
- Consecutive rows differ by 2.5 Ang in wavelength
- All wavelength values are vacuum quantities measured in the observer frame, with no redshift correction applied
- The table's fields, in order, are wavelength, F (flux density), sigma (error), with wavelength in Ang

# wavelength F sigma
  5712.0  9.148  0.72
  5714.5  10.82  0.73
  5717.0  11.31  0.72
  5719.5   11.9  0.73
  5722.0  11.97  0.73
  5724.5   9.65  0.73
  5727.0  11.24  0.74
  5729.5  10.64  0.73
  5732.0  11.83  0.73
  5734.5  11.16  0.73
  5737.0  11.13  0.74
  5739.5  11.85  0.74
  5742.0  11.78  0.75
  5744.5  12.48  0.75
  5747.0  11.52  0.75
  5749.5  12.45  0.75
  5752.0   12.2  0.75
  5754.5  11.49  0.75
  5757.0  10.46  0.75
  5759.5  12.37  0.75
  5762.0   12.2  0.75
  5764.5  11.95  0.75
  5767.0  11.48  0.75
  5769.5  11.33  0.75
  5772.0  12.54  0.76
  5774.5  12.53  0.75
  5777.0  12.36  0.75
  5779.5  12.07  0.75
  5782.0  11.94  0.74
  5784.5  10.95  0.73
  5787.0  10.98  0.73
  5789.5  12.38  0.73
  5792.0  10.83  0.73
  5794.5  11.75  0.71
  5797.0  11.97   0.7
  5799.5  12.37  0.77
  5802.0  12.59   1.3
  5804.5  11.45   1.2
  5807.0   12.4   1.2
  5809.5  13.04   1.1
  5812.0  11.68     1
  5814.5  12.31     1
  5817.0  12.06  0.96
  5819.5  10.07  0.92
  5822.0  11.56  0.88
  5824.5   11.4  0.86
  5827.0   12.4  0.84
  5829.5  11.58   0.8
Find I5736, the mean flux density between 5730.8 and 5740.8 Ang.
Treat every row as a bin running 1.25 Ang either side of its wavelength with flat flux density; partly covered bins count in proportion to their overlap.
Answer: 11.5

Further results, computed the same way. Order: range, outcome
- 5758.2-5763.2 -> 12.3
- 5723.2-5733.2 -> 10.8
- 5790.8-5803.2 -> 11.9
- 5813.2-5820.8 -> 11.5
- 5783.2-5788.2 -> 11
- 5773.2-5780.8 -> 12.3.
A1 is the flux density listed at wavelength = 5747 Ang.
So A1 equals 11.52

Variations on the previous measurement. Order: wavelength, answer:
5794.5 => 11.75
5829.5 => 11.58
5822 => 11.56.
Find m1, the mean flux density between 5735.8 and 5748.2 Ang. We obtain 11.8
